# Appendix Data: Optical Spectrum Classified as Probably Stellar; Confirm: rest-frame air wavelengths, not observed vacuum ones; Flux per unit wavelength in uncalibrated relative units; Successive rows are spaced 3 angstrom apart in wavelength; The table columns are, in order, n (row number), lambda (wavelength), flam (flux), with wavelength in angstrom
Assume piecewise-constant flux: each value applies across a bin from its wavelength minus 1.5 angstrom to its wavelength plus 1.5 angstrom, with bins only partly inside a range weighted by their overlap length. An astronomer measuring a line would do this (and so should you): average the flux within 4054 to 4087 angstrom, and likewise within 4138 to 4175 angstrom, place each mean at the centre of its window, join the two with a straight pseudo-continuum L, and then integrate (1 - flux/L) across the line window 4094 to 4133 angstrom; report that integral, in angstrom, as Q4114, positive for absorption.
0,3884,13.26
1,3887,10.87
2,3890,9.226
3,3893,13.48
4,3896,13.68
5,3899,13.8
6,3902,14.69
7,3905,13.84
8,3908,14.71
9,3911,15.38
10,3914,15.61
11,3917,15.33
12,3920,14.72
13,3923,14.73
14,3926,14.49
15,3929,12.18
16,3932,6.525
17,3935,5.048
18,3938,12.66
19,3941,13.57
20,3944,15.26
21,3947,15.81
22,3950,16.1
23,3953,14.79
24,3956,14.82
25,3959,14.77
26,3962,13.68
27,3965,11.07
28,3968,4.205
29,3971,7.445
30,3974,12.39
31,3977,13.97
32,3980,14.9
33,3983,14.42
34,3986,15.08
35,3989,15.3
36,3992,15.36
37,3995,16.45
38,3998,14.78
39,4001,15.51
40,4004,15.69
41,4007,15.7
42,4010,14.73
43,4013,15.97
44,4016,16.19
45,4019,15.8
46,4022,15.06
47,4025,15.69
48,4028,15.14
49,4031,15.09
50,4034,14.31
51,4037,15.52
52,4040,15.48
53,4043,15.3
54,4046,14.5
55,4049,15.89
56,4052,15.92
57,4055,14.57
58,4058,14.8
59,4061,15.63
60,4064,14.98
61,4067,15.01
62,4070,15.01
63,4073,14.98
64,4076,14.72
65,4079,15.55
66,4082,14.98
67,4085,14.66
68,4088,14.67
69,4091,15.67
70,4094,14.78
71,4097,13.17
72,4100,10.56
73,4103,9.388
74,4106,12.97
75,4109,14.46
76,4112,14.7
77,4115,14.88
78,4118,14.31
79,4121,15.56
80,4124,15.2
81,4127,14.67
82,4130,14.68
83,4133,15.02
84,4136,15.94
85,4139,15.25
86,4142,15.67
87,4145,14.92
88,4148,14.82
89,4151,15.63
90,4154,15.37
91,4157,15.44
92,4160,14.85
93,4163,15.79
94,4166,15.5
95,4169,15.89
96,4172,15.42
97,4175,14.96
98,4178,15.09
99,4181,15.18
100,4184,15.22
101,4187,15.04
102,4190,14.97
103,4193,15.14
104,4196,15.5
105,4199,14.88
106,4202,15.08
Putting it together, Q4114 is 3.5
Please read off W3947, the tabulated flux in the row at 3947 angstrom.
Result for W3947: 15.81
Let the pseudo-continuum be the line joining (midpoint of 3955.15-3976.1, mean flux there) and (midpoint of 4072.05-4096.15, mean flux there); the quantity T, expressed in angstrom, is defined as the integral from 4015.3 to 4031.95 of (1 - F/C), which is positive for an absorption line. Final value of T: -3.1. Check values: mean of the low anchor 11.2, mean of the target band 15.5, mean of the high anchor 15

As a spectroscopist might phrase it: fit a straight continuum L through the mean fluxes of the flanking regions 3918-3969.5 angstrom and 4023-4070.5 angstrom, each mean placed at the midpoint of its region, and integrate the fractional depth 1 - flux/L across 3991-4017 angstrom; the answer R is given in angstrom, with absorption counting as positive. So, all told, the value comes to -2.7 angstrom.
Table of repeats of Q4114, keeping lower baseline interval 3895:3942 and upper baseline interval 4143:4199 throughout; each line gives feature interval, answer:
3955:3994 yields 2.1 angstrom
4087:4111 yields 2.4 angstrom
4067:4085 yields -0.7 angstrom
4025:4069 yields -2.9 angstrom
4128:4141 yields -0.2 angstrom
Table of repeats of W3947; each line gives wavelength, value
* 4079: 15.55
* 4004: 15.69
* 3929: 12.18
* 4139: 15.25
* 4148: 14.82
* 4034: 14.31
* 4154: 15.37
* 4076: 14.72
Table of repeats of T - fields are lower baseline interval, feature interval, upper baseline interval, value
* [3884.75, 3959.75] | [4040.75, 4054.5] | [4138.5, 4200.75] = -0.9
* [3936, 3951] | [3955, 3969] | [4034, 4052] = 2.5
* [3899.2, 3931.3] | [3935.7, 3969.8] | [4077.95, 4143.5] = 3.0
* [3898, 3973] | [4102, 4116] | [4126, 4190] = 1.3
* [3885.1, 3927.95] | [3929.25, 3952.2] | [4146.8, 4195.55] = 3.0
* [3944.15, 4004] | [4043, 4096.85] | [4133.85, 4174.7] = -1.4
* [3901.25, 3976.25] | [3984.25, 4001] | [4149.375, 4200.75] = -2.4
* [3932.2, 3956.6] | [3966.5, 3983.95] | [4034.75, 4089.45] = 3.2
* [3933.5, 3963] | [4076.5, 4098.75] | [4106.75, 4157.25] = 0.0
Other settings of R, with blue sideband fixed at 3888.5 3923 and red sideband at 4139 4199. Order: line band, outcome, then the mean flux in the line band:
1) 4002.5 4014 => -0.8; 15.5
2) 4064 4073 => -0.1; 15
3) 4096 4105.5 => 2.4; 11.1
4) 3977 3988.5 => -0.2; 14.7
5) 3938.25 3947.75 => -0.2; 14.5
